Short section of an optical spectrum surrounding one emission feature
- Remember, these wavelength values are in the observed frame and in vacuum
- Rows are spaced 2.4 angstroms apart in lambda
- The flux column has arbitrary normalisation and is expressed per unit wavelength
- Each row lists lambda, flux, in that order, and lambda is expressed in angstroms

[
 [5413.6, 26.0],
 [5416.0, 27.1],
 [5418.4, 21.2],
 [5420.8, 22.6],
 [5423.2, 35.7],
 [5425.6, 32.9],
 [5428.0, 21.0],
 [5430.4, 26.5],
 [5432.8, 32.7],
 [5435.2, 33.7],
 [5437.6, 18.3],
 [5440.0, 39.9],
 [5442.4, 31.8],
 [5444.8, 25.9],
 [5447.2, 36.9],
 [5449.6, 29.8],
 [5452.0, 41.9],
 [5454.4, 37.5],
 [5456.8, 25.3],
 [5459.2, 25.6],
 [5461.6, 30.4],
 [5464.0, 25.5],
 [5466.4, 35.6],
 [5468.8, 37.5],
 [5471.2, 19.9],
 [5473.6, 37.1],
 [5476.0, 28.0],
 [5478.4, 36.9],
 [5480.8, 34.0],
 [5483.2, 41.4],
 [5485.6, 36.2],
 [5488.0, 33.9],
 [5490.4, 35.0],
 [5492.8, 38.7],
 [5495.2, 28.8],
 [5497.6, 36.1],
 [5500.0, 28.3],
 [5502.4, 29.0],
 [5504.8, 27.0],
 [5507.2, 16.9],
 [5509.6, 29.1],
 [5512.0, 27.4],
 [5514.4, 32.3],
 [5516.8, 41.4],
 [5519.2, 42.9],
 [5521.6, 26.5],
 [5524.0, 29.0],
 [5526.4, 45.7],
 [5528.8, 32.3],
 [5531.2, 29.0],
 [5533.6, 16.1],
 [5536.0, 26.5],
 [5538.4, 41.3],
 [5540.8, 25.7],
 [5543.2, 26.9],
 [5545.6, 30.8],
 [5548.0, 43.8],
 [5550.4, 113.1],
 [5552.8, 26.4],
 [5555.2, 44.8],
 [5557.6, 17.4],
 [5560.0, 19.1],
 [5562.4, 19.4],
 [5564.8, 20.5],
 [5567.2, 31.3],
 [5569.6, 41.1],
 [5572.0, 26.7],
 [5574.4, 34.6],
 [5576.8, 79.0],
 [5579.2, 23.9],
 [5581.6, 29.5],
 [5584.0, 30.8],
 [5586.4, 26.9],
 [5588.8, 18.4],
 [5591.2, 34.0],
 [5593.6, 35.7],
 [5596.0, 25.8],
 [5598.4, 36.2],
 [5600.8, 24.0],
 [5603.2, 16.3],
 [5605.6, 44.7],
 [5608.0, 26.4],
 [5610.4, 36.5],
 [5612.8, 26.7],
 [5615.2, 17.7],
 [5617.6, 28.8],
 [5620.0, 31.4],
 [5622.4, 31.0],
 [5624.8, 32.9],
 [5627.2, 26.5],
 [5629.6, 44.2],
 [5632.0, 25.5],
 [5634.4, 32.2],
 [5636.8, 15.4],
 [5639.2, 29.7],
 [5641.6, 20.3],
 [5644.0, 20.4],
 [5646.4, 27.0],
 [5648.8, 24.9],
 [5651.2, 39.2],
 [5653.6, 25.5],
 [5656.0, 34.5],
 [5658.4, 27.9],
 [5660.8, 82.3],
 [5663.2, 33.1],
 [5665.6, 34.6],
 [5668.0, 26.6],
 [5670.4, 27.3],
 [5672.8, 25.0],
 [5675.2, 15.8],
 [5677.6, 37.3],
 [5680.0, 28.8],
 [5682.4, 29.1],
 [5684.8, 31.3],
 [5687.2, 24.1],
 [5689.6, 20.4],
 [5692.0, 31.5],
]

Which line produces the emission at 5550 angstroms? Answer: H-beta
